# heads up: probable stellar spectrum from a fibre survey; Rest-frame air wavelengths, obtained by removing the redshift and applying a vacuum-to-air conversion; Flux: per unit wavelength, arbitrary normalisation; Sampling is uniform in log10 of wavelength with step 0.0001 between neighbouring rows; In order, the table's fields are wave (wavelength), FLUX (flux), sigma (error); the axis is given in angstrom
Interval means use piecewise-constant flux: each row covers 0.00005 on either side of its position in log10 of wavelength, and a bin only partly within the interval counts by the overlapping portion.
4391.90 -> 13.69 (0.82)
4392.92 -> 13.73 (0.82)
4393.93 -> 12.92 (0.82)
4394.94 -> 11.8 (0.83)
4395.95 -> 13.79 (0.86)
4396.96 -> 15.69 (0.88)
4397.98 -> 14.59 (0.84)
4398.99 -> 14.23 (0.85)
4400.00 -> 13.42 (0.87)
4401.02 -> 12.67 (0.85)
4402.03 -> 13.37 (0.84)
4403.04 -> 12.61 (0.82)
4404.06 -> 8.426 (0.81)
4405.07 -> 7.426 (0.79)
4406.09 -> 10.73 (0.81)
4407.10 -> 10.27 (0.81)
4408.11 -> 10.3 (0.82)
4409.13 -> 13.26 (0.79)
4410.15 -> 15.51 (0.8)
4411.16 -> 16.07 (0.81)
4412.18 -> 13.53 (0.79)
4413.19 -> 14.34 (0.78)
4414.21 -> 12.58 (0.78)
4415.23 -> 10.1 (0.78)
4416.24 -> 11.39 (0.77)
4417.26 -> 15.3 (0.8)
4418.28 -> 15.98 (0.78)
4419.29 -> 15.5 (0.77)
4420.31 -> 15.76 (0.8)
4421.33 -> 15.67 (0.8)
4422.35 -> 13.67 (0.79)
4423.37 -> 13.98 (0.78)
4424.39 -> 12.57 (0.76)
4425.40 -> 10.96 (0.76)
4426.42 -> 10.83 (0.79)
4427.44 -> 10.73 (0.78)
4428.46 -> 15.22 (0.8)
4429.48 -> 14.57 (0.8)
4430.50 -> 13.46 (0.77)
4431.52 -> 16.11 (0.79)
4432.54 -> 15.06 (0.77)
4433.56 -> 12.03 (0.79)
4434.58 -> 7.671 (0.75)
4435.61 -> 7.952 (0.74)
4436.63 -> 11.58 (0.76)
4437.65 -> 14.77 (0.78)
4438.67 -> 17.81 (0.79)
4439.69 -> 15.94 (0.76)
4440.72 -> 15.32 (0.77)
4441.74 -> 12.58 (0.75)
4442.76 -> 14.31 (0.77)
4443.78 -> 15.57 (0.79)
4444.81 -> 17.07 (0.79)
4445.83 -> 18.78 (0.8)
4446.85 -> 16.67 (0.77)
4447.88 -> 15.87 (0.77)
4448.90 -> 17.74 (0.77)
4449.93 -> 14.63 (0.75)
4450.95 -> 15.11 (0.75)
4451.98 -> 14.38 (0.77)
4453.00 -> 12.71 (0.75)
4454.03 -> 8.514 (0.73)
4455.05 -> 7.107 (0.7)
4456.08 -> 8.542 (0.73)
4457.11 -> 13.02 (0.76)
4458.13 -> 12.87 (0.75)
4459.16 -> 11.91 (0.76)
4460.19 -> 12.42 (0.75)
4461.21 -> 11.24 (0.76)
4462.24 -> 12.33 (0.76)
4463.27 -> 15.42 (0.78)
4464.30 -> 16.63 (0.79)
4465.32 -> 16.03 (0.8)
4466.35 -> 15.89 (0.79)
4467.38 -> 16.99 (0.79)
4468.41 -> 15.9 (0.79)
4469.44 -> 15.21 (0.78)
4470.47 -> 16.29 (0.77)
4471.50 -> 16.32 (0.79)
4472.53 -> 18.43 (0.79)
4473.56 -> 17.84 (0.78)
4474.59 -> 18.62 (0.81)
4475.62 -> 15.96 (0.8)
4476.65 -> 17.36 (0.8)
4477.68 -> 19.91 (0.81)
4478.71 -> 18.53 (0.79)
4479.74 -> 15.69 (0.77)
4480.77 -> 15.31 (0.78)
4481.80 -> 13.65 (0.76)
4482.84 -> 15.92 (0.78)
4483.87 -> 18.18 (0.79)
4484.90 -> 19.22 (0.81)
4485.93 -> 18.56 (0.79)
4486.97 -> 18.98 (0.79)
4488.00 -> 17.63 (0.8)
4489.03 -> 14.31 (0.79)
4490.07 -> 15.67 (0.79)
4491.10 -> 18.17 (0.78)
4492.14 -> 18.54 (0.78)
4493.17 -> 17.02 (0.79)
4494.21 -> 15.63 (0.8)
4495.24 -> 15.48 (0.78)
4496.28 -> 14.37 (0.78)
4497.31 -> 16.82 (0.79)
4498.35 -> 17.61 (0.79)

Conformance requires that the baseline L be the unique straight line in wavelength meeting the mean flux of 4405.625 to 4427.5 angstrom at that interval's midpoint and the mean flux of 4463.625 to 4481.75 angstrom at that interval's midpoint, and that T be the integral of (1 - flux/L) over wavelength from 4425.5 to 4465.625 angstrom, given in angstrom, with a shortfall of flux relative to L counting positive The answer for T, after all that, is 3.89 angstrom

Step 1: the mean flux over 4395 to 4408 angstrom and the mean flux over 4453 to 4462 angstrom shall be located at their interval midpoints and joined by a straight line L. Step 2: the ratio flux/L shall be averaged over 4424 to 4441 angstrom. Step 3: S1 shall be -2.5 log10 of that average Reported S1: -0.14 mag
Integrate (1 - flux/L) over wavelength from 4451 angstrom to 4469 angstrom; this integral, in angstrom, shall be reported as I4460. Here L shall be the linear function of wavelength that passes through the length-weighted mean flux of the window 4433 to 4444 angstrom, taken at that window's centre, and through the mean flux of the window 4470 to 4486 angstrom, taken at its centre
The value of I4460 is 2.7 angstrom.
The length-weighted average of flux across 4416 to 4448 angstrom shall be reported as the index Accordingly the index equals 14.1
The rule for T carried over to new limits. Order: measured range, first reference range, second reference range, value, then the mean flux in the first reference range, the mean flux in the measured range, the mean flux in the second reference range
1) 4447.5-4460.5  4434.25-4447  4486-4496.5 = 2.0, 14.3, 12.6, 16.7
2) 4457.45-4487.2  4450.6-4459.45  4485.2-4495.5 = -3.9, 11.5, 16.1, 17.1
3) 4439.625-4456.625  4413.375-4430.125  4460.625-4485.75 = 0.9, 13.4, 14.1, 16.4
